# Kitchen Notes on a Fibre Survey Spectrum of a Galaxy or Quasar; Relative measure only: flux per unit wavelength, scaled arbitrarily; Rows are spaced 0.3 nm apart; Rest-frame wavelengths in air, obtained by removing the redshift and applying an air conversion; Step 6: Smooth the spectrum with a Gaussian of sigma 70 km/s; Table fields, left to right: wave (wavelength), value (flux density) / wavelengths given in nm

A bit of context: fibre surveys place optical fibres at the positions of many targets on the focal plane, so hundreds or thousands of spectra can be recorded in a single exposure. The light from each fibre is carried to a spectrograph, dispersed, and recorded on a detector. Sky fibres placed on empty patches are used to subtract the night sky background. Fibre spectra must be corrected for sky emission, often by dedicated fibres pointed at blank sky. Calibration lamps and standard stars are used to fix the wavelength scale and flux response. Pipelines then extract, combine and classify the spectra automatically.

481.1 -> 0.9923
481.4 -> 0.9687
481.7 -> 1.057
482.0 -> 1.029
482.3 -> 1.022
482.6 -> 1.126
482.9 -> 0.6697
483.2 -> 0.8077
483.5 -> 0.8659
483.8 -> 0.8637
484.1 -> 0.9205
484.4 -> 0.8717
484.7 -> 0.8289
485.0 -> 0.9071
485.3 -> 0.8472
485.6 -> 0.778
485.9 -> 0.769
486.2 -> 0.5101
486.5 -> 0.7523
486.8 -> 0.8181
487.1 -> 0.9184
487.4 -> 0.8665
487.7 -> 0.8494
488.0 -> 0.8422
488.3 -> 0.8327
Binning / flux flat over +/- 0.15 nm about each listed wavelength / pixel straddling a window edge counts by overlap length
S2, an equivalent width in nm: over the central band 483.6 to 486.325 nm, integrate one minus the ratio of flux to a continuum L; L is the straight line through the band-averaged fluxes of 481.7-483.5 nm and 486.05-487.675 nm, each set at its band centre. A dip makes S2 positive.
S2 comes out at 0.12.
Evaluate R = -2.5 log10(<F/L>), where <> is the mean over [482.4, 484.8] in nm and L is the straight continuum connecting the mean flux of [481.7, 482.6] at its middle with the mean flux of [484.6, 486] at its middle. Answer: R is 0.086 mag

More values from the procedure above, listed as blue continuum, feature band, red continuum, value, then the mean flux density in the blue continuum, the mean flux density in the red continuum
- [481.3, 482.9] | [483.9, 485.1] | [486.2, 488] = 0.04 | 1.01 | 0.813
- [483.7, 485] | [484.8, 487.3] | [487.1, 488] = 0.11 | 0.876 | 0.865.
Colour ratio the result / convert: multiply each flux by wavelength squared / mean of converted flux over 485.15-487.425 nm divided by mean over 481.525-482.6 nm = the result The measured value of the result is 0.8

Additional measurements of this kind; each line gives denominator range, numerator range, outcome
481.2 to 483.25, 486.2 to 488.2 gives 0.87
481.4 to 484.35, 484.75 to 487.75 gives 0.87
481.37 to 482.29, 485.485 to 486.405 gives 0.68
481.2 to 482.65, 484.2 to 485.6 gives 0.84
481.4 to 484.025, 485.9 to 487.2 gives 0.81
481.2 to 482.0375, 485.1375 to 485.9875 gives 0.80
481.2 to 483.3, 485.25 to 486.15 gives 0.80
